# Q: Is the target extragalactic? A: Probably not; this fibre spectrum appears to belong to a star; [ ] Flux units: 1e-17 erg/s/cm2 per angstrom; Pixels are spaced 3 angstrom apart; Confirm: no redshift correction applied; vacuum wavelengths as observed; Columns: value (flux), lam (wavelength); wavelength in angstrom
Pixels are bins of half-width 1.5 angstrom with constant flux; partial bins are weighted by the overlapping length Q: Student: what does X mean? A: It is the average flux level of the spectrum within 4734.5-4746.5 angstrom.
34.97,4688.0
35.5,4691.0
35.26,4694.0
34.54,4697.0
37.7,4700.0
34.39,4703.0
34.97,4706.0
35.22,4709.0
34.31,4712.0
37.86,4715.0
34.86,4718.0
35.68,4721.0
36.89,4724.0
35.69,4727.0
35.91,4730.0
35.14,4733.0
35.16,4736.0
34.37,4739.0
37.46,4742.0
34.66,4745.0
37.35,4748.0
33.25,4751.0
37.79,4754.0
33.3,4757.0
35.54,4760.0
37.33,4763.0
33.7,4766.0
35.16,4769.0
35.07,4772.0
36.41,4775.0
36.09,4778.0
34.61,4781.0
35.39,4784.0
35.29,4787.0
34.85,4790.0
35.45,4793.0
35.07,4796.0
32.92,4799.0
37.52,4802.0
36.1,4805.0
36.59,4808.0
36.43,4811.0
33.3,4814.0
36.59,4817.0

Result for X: 35.4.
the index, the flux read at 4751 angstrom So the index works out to 33.25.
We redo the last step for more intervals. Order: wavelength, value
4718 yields 34.86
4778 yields 36.09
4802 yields 37.52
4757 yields 33.3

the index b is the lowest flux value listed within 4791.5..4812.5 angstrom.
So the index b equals 32.92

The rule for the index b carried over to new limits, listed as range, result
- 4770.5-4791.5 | 34.61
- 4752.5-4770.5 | 33.3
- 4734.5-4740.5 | 34.37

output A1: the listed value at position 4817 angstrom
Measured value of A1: 36.59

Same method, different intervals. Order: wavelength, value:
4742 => 37.46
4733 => 35.14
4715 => 37.86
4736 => 35.16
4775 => 36.41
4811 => 36.43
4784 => 35.39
